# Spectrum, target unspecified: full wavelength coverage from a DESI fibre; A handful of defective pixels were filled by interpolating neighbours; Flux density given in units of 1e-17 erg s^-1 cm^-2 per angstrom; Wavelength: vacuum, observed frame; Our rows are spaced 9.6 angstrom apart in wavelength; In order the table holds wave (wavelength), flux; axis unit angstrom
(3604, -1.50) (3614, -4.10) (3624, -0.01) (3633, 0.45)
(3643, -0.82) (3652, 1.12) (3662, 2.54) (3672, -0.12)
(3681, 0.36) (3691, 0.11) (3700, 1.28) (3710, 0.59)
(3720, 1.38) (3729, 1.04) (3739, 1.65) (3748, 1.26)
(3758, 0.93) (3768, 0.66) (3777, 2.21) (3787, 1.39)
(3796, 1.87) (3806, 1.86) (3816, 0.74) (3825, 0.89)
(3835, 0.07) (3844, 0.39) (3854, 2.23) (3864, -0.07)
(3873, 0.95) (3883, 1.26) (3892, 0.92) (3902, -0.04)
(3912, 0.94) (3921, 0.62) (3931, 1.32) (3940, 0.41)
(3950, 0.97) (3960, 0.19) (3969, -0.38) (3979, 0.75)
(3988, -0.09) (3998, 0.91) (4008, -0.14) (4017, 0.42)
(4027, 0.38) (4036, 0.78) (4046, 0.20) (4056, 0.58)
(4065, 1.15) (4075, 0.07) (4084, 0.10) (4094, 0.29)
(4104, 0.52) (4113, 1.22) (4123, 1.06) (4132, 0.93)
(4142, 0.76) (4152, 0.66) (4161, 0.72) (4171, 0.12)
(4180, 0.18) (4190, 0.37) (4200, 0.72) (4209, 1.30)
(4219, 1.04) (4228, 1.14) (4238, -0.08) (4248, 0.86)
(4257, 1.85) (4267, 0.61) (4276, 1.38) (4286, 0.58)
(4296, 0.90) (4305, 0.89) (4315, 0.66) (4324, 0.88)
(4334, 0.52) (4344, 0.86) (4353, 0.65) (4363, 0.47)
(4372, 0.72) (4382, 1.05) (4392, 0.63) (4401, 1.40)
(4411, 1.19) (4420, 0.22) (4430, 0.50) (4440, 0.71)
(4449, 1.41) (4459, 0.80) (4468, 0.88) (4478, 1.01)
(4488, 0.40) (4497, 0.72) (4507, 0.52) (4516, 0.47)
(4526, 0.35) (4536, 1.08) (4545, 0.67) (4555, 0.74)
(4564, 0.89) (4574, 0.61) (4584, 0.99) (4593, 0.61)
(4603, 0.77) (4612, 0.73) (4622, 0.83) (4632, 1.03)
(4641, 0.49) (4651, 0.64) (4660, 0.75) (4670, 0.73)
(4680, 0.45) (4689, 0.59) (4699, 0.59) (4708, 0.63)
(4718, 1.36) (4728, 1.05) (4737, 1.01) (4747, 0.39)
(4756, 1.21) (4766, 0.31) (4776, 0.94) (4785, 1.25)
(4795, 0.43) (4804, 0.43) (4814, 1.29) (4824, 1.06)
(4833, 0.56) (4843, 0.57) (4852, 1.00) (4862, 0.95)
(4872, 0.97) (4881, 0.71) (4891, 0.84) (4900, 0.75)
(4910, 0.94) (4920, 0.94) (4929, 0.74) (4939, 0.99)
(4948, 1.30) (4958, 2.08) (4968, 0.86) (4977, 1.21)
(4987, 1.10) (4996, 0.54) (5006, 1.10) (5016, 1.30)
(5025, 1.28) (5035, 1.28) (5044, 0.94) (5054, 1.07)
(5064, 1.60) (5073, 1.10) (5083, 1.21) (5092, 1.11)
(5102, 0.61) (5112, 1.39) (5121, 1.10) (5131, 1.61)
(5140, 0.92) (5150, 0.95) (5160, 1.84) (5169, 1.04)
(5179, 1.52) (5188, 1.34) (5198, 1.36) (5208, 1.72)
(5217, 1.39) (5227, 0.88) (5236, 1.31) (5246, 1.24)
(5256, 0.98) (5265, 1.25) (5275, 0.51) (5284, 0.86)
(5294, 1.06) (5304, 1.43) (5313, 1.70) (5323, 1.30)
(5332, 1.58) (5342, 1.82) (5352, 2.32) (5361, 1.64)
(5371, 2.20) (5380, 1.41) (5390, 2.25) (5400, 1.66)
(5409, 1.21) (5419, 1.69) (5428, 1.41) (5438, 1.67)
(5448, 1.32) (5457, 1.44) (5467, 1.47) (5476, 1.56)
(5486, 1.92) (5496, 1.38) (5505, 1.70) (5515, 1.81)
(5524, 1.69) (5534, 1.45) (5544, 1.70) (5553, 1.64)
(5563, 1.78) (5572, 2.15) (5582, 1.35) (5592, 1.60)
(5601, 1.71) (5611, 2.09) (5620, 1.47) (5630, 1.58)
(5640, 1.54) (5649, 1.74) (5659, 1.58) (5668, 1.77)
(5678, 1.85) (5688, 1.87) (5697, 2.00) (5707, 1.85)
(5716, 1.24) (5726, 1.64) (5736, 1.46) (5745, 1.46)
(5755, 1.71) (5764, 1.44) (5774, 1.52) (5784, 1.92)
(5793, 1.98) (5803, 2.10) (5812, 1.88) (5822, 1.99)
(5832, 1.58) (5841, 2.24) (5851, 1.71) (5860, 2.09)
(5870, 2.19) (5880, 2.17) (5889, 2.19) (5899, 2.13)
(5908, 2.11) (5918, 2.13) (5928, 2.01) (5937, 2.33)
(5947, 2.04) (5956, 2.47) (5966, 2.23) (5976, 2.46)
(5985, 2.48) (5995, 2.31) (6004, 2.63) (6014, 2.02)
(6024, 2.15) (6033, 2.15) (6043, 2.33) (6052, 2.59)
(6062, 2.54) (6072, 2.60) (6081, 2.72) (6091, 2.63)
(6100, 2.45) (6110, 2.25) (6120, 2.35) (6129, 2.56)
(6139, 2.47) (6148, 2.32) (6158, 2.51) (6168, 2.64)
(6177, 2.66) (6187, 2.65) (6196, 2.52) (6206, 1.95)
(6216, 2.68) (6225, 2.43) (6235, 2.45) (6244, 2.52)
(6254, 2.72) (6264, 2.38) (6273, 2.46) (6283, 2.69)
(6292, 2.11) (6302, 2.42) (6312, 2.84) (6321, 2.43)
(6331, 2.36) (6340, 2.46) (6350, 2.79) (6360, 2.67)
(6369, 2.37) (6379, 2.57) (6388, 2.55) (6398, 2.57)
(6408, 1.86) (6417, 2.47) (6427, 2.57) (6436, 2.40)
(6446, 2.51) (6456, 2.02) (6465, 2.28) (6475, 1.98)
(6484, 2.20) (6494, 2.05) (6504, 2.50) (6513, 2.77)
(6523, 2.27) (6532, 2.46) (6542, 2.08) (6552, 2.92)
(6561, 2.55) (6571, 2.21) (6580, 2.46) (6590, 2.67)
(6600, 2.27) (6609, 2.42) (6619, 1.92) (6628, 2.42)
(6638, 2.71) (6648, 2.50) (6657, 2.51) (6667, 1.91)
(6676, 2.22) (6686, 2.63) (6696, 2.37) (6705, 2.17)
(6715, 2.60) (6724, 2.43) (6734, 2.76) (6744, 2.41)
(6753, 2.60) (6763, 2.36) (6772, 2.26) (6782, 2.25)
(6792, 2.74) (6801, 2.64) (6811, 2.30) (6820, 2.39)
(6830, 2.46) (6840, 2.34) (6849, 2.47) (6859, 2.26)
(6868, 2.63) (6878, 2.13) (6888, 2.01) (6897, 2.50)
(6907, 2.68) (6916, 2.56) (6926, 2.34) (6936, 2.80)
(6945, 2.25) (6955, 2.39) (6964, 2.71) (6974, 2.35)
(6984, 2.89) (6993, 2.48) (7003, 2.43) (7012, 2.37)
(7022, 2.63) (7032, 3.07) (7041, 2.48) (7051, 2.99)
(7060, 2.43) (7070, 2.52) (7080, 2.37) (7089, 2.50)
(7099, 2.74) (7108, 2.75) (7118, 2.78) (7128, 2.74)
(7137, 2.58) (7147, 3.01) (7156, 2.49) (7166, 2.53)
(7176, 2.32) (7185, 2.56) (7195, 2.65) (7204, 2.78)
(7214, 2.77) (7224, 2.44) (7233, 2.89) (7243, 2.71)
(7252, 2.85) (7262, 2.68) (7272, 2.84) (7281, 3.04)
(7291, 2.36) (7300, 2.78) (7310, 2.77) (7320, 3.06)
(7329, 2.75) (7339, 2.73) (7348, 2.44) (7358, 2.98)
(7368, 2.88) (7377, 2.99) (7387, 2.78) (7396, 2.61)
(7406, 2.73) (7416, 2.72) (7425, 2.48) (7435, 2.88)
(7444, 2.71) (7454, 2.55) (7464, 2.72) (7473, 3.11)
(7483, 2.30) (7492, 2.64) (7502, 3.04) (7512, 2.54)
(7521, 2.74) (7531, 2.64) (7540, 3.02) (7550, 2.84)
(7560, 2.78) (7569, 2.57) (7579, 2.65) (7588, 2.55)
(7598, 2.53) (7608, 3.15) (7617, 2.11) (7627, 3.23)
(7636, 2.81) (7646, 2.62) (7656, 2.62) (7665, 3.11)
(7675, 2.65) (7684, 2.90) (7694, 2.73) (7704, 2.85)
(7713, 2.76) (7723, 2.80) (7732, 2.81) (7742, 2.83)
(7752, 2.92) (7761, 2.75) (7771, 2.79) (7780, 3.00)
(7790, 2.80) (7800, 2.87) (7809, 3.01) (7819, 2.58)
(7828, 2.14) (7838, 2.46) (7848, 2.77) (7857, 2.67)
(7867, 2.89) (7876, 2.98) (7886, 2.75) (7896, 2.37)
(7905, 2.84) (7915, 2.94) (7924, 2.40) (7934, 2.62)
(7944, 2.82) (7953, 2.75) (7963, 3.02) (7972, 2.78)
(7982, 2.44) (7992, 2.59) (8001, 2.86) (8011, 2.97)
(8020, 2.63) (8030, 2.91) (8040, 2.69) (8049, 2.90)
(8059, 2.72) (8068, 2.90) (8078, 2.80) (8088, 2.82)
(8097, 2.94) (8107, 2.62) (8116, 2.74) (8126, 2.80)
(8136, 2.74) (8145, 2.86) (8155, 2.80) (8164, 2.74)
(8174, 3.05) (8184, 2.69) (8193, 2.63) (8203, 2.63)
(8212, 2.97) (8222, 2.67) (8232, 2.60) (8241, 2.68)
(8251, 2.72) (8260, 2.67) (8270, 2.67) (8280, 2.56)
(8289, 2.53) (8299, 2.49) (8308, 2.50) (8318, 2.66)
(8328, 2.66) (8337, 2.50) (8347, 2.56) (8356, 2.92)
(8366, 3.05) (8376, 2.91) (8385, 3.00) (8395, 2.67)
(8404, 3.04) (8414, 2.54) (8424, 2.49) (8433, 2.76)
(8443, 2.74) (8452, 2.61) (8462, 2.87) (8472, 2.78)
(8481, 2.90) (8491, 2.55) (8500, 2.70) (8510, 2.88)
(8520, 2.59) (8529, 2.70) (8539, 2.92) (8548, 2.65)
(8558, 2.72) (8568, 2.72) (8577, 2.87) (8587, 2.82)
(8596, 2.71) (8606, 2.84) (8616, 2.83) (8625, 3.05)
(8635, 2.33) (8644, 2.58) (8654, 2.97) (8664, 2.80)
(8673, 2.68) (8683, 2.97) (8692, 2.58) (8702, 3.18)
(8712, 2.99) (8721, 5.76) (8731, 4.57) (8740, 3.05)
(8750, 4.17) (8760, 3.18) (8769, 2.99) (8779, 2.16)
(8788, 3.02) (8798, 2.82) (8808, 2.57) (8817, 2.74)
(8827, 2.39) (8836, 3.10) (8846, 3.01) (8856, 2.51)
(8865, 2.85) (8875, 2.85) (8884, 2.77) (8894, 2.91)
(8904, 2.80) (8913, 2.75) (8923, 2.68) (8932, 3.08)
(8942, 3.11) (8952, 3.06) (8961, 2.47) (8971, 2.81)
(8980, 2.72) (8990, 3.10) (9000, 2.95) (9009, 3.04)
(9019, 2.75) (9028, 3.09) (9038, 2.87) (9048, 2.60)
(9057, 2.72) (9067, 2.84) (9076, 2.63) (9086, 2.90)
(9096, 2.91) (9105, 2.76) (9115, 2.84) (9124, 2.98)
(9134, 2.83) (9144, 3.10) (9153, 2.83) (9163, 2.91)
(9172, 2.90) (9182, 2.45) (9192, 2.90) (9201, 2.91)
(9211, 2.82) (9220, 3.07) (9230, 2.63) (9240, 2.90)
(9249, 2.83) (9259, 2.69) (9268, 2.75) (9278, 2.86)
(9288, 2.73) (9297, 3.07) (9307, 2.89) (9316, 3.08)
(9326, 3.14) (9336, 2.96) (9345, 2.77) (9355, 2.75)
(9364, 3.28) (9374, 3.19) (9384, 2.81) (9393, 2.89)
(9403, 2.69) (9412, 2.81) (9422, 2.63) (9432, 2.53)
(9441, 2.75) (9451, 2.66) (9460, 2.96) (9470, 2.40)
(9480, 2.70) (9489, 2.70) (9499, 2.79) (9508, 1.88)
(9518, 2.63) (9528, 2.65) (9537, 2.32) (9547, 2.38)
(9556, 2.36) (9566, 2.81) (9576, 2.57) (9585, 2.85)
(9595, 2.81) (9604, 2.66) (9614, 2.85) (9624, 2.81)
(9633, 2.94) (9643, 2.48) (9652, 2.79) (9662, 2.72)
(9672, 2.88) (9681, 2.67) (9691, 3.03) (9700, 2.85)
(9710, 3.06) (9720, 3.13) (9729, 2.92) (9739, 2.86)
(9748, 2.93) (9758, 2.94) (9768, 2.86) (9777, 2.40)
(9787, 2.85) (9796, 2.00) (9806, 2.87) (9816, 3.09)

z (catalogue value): 0.329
